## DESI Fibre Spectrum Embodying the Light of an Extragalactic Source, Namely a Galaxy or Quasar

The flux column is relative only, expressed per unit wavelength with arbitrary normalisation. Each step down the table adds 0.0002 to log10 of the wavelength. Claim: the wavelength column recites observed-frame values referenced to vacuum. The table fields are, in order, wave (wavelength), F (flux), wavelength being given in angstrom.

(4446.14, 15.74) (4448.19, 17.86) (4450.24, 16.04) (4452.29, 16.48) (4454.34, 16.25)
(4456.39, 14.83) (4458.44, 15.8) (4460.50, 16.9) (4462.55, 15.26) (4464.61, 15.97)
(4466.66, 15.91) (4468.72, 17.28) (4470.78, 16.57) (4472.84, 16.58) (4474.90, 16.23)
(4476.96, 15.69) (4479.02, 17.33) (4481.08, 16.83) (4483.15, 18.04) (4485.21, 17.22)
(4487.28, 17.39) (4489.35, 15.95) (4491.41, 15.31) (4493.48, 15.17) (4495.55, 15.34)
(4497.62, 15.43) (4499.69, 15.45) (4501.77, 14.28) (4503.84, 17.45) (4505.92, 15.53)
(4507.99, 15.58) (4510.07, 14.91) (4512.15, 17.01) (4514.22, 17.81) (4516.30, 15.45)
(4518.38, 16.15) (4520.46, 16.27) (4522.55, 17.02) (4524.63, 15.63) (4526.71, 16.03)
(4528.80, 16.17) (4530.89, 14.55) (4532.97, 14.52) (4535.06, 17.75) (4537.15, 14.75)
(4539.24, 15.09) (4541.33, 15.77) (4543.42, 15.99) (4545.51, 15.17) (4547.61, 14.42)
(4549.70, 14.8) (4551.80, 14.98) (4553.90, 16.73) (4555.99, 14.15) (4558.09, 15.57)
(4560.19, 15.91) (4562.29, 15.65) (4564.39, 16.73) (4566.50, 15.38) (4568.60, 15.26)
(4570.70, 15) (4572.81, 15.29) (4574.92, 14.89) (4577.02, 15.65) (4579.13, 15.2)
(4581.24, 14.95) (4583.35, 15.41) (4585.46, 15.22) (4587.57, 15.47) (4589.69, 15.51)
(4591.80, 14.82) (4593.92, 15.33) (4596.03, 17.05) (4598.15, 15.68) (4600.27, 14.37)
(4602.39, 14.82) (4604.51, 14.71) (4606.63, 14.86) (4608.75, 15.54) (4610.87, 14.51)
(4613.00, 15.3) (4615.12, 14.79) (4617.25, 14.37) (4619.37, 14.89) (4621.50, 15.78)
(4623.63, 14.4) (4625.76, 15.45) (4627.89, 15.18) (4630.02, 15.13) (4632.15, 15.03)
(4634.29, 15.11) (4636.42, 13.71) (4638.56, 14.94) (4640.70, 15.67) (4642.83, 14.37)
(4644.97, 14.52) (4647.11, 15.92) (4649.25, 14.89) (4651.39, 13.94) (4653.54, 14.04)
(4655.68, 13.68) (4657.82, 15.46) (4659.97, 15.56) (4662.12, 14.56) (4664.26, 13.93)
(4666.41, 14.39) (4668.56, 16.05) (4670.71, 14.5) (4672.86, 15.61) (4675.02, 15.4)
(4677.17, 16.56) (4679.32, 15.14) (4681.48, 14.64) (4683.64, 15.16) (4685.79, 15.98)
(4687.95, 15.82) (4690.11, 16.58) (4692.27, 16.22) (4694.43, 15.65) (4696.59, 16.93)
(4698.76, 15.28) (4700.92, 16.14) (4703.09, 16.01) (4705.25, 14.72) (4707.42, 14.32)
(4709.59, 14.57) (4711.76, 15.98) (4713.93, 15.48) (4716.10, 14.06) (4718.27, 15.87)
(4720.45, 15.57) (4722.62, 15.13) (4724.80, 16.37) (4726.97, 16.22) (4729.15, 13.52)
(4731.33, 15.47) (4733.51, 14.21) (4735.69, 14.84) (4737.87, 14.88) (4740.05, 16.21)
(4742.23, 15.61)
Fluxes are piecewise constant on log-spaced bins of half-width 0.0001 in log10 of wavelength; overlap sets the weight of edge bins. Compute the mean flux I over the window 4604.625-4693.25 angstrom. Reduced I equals 15.1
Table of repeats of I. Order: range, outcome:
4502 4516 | 16.2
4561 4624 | 15.2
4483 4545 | 15.9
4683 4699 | 16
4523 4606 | 15.4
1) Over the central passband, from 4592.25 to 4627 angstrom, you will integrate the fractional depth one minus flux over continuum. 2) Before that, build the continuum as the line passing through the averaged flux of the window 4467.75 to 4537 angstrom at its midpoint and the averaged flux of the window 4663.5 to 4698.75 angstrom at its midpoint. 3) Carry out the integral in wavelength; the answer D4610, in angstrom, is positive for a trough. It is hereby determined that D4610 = 1.5 angstrom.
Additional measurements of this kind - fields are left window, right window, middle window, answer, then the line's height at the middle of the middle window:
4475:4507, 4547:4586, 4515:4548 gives 0.02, 15.7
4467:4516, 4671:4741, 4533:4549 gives 0.59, 16.1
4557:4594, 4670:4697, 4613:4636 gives 0.81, 15.5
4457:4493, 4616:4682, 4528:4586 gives 1.27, 15.7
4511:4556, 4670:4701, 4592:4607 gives 0.47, 15.7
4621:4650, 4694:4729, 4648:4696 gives 0.09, 15.2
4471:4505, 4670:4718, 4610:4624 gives 0.79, 15.8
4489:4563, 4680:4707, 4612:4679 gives 3.23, 15.7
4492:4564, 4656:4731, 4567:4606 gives 0.78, 15.6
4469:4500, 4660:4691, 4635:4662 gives 1.28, 15.5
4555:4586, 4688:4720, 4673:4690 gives -0.07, 15.5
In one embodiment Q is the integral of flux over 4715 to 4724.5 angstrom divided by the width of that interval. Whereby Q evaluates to 15.3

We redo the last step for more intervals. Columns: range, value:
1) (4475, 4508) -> 16.1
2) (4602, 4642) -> 15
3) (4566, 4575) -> 15.2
